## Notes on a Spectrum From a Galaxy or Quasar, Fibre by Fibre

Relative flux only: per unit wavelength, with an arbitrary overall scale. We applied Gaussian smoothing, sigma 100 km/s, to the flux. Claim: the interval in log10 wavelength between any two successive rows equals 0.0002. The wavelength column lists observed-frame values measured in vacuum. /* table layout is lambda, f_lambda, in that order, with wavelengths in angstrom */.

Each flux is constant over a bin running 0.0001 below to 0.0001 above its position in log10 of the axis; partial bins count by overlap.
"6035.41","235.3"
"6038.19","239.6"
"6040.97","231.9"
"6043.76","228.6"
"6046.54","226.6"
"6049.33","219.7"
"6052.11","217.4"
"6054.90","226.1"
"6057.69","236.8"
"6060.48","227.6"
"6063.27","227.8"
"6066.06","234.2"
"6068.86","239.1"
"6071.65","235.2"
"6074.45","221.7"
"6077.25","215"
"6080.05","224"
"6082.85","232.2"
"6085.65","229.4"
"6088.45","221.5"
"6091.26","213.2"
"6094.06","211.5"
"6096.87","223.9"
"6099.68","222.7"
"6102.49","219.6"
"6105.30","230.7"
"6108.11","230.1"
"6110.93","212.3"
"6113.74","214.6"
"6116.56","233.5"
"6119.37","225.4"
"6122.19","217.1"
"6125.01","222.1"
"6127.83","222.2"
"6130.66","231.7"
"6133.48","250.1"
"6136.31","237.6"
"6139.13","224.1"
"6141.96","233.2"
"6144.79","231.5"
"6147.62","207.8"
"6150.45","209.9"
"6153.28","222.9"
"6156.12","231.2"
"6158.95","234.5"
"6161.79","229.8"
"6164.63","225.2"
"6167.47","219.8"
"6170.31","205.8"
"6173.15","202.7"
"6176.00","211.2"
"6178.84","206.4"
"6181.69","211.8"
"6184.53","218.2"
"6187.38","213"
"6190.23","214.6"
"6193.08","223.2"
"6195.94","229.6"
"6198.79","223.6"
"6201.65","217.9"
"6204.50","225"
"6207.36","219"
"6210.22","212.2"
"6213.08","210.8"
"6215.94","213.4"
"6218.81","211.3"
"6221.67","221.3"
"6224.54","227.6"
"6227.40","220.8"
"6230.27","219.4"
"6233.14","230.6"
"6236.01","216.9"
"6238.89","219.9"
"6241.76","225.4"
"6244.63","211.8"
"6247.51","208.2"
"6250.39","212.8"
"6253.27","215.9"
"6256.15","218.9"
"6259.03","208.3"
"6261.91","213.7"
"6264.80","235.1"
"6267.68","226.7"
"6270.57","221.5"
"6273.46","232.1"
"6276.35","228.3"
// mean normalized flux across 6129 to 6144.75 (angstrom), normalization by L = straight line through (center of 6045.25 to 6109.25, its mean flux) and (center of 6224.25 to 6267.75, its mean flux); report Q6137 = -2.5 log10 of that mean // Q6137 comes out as -0.055 mag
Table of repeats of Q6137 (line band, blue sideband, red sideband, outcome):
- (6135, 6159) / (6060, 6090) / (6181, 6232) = -0.01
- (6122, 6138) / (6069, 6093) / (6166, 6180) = -0.07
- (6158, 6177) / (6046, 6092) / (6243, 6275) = 0.02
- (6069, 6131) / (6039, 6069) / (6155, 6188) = 0.00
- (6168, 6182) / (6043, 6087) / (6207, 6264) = 0.06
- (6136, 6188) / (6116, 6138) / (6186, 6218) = 0.02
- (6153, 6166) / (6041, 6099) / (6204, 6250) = -0.04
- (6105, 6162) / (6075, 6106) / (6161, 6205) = -0.03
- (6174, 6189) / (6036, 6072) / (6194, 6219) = 0.04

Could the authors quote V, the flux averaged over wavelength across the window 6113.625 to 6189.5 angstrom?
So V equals 222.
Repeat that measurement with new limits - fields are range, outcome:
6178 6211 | 218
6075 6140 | 225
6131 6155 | 227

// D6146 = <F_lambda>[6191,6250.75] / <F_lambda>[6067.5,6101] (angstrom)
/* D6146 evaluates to 1.0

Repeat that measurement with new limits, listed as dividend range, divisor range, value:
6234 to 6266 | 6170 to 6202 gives 1.01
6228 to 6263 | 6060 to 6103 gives 0.96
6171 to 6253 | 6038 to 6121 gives 0.96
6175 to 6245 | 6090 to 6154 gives 0.98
